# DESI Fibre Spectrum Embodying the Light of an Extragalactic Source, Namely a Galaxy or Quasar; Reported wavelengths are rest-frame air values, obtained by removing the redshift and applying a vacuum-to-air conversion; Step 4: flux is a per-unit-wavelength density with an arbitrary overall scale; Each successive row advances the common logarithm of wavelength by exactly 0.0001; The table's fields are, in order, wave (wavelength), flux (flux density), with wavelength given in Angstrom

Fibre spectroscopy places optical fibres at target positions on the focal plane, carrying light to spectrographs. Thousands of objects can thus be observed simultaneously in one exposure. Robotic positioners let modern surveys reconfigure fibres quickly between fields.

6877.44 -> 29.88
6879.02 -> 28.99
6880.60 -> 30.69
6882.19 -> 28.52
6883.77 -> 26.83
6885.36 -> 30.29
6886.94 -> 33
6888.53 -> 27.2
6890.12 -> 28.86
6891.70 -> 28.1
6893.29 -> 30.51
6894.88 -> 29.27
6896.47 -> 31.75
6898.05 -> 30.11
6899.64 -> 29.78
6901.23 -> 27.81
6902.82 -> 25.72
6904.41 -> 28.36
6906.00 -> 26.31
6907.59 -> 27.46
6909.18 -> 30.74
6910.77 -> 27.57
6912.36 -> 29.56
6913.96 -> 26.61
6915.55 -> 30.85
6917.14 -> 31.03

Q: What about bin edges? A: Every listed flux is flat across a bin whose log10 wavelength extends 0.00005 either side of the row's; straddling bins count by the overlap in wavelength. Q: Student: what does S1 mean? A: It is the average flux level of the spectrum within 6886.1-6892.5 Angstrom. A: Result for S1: 29.3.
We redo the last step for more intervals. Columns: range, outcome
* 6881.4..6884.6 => 27.7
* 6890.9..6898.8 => 30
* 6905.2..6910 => 28.2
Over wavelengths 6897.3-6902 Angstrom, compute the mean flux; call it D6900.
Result 29.2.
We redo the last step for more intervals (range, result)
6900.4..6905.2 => 27.3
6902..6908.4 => 27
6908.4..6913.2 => 29.2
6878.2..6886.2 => 29.1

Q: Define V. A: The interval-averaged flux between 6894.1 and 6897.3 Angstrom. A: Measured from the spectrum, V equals 30.6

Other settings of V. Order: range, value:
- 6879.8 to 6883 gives 29.6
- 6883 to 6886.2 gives 28.7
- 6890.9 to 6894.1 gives 29.3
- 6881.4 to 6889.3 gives 29.2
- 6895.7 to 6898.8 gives 31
